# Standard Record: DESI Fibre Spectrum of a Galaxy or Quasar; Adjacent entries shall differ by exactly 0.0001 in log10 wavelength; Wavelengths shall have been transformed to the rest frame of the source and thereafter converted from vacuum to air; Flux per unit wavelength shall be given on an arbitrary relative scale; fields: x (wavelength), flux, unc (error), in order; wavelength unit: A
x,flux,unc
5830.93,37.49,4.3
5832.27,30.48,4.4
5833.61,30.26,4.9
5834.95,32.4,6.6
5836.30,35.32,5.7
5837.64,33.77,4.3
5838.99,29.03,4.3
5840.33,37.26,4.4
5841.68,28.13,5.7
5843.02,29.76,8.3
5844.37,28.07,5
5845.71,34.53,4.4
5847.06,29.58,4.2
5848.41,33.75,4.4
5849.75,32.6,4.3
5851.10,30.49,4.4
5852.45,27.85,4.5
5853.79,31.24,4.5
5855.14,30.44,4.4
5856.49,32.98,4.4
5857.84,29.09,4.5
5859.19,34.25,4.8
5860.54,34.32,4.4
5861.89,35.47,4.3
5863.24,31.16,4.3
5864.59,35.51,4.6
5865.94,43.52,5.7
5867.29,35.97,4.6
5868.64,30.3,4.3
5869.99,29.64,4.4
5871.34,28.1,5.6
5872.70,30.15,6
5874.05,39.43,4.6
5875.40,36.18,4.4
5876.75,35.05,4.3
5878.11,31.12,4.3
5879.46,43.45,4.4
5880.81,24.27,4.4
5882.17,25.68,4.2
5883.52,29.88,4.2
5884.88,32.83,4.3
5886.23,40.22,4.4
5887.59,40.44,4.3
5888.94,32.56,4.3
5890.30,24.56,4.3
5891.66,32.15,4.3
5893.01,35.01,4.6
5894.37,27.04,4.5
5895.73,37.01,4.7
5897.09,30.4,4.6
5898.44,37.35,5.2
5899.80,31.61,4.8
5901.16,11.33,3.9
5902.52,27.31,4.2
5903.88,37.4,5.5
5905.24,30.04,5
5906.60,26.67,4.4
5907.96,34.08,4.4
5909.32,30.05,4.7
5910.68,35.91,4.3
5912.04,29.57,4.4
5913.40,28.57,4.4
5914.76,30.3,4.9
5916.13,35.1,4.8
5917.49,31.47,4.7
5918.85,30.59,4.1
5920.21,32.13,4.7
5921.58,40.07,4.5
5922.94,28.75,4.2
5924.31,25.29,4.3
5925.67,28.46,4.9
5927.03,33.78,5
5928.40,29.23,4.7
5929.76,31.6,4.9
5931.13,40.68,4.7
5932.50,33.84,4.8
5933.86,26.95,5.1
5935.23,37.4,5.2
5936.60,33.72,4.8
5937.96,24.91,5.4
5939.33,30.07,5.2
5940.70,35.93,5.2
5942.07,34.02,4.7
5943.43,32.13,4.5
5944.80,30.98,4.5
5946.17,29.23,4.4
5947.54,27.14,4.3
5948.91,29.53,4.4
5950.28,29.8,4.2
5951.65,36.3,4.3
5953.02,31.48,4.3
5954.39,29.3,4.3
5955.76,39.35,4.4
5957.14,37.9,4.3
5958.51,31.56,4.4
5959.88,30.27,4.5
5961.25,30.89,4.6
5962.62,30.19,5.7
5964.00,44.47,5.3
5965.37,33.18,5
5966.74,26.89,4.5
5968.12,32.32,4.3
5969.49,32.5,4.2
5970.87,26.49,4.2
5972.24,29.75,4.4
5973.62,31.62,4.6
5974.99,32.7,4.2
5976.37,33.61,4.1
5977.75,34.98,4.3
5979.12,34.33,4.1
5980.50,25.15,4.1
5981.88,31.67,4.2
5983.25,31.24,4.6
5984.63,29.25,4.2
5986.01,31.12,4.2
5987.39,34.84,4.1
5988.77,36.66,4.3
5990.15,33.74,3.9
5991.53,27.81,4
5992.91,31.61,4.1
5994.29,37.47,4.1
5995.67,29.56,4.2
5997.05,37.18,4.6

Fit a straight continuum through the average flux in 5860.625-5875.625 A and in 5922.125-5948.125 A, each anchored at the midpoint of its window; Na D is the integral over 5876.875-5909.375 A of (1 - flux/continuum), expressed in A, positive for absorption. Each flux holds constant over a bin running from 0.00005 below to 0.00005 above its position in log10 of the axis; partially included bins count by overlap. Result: 1.6 A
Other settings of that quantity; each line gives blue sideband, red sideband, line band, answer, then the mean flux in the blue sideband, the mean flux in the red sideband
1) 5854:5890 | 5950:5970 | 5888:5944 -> 3.2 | 33.4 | 33.2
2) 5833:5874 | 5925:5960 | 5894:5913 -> 1.0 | 32.3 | 32.2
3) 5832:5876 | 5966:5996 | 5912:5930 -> 0.5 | 32.5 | 31.6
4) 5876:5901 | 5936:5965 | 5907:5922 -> 0.0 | 32.4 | 32.4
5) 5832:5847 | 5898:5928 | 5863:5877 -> -1.3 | 31.7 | 30.6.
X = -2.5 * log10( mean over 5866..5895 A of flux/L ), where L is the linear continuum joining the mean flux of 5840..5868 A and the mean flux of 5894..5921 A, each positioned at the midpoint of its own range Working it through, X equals -0.04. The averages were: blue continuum 32.6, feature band 32.8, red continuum 30.8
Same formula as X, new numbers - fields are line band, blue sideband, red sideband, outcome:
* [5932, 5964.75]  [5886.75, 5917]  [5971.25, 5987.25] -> -0.04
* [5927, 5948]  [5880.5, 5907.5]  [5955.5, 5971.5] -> 0.00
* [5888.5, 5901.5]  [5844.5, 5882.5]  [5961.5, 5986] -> 0.07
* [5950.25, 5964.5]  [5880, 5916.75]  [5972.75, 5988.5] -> -0.07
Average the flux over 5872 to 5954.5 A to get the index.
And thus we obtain 31.8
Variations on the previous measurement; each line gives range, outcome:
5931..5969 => 32.4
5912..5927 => 31.1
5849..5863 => 31.9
